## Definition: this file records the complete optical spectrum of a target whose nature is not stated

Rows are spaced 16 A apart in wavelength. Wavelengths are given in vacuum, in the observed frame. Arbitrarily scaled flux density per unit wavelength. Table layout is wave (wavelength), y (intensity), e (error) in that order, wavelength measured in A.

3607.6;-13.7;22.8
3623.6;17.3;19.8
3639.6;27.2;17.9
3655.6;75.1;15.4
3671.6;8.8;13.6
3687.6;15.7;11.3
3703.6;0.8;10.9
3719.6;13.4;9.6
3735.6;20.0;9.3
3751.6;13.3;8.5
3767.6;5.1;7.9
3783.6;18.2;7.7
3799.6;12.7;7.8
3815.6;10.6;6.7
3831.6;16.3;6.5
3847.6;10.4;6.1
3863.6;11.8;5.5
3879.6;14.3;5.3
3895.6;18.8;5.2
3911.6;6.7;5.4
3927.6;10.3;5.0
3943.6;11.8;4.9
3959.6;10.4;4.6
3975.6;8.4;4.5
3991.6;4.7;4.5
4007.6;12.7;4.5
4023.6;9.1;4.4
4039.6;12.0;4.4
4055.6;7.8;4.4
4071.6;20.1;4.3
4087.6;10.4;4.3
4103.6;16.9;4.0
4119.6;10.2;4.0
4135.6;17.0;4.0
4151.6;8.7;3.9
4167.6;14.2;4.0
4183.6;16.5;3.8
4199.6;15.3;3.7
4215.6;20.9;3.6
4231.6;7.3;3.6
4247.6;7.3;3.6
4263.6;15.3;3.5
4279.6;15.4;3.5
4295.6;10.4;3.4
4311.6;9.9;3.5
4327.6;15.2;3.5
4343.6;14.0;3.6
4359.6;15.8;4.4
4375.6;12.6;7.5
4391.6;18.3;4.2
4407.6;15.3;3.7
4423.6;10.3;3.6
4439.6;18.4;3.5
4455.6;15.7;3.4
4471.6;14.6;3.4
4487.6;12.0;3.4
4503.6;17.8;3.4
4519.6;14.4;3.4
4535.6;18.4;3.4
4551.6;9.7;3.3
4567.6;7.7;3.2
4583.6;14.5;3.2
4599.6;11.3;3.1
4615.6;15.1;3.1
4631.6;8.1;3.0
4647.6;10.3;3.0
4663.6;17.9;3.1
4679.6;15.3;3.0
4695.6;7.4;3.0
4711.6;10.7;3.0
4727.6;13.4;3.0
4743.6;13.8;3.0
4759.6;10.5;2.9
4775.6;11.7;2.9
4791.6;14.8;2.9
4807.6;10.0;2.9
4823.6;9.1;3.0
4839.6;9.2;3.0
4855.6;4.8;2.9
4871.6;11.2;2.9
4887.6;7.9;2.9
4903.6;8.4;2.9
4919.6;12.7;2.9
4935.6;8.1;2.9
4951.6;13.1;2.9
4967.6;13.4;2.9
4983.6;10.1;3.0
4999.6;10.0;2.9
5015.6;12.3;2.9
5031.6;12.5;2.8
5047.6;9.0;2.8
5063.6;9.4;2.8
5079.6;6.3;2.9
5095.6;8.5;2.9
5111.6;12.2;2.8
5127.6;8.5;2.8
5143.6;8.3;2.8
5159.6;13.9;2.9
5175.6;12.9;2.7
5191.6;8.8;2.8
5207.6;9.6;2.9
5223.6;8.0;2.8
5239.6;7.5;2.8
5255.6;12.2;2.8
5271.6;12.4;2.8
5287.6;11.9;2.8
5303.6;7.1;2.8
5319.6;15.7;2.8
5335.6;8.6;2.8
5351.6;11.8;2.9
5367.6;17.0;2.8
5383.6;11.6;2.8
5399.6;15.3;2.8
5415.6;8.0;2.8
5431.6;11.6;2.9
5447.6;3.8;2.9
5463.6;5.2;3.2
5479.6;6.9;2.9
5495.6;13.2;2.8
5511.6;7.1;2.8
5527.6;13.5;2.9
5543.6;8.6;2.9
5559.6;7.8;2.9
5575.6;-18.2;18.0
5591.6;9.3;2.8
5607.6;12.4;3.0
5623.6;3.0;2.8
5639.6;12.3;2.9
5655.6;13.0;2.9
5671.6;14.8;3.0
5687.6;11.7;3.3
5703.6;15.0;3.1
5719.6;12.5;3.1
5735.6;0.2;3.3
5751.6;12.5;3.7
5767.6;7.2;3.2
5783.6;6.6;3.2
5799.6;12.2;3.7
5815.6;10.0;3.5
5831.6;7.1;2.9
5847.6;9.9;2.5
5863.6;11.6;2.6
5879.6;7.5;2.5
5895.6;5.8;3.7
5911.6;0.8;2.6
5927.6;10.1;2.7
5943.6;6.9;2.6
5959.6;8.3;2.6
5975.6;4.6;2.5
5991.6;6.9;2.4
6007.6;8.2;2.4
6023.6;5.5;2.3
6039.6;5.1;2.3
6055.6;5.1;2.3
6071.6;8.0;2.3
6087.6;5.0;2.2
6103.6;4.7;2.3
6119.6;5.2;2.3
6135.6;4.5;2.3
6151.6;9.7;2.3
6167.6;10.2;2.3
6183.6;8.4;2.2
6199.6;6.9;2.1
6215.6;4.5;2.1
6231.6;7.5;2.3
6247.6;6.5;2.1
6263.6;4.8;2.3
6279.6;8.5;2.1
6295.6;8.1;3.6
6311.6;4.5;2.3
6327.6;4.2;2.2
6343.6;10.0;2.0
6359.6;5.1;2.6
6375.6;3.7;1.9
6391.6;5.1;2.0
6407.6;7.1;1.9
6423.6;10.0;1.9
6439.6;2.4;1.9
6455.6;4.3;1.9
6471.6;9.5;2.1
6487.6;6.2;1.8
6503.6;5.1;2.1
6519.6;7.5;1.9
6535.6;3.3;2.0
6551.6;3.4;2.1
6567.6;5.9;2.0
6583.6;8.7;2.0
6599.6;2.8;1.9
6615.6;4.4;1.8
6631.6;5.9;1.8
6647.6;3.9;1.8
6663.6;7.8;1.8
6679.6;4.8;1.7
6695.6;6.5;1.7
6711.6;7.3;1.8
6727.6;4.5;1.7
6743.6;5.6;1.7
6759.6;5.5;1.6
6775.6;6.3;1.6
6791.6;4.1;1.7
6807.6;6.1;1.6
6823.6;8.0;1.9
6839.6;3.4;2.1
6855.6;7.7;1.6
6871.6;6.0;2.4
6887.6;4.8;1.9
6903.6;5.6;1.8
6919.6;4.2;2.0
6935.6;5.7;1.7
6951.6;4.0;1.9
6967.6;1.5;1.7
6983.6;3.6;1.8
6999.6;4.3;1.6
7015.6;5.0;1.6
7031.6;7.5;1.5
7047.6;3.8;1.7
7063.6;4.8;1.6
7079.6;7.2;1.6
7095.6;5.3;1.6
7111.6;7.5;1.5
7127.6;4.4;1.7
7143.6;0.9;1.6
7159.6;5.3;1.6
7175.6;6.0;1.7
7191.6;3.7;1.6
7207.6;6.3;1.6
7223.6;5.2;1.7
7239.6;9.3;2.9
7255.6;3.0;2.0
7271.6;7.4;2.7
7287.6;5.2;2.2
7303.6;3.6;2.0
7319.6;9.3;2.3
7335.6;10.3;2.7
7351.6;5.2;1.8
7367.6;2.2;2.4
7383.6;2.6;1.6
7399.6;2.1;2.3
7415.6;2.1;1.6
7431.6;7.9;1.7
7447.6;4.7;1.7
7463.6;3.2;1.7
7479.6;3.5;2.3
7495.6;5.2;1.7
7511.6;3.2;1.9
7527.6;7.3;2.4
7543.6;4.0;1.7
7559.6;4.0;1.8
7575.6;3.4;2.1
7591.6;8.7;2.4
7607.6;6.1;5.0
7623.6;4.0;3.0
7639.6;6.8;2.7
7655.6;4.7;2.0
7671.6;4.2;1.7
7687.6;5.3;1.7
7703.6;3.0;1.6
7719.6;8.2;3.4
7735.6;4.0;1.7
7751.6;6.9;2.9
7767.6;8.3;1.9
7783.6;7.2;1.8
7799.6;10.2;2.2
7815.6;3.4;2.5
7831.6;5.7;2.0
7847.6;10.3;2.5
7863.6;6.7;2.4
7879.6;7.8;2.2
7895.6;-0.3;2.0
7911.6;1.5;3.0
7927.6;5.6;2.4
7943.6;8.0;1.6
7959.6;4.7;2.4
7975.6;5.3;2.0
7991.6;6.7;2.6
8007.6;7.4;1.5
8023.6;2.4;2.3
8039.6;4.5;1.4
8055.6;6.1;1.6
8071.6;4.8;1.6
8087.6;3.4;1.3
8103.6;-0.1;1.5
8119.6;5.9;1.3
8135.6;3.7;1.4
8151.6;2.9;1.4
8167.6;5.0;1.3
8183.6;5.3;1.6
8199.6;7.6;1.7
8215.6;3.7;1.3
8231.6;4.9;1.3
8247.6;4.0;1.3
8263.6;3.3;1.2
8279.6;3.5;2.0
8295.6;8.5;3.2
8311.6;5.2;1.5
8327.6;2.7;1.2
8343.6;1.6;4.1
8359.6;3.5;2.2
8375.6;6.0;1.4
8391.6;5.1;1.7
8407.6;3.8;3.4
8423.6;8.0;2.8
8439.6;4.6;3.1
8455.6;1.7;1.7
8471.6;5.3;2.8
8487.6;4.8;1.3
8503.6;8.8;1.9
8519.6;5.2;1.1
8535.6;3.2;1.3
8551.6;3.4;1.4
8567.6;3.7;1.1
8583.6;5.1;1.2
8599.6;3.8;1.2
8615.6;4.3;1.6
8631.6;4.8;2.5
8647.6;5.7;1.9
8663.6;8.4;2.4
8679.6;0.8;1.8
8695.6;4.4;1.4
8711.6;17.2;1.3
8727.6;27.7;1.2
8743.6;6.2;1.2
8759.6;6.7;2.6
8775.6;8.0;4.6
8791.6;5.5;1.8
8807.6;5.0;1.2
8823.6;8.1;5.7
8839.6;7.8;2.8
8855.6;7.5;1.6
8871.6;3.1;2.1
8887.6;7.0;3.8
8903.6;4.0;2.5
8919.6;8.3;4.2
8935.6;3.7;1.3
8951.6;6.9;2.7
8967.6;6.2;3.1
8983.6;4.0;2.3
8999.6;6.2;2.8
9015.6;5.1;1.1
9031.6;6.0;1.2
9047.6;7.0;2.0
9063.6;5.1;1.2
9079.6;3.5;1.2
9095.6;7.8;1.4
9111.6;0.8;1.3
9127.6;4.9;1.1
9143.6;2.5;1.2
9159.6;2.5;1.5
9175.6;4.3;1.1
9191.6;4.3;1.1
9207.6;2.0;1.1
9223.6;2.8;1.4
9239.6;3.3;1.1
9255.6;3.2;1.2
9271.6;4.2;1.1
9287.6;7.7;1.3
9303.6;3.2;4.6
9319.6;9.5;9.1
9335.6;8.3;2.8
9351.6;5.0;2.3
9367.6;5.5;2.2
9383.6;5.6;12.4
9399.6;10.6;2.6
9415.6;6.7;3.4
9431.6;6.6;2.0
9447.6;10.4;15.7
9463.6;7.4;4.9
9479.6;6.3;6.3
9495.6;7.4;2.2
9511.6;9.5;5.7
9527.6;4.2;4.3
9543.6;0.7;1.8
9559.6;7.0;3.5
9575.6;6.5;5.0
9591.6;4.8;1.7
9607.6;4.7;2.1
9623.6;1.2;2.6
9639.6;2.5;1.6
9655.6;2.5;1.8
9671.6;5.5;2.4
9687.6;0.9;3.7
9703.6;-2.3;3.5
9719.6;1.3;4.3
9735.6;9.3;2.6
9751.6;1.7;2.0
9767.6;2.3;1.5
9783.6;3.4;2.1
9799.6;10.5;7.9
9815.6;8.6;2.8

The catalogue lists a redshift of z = 1.339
